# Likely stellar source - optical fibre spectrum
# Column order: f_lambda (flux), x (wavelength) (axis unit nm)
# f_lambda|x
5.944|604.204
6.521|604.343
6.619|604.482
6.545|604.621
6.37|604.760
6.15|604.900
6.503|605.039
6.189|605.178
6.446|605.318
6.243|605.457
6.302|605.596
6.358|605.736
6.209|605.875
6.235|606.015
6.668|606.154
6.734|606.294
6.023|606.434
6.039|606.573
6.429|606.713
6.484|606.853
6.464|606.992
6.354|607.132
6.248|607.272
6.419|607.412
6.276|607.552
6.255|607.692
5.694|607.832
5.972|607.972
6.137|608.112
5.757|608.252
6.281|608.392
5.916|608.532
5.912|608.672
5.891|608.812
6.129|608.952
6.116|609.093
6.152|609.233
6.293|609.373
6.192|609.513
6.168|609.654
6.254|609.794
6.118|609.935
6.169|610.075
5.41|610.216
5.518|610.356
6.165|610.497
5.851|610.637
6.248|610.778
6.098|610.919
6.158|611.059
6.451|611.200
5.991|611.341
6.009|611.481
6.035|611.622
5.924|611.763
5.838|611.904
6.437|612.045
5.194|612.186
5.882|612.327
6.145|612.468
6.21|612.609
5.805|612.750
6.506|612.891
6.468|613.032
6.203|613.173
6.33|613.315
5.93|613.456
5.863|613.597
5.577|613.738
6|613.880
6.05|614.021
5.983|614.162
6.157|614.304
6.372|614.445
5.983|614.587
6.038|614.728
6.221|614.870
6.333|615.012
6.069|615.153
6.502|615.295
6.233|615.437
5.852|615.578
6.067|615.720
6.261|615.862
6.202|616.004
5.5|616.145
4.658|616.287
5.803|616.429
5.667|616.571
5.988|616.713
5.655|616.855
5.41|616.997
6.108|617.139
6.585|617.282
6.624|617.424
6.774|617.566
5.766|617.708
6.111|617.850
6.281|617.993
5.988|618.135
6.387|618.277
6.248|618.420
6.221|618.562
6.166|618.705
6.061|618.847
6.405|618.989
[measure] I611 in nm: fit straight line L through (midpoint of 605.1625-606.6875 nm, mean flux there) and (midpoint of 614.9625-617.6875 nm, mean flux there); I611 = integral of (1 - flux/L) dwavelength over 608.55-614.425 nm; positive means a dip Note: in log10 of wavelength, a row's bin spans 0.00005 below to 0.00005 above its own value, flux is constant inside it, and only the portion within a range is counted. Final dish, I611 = 0.10 nm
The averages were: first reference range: 6.32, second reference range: 6.01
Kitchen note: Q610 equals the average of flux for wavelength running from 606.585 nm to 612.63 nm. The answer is 6.08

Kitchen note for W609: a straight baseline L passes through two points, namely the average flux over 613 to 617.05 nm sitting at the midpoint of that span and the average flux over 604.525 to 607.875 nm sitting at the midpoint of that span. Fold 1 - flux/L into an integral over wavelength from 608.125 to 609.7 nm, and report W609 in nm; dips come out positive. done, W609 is 0.04 nm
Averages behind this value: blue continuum 6.33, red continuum 5.98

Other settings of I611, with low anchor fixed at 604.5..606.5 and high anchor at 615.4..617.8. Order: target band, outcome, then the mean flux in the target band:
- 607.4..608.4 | 0.03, 6.07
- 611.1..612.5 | 0.03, 5.99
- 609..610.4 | 0.04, 6.05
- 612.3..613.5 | -0.02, 6.18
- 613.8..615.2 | -0.02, 6.12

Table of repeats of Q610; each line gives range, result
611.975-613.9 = 6.04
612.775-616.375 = 6.05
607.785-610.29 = 6.03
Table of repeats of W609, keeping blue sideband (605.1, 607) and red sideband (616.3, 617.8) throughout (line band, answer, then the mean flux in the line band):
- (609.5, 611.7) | 0.05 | 6.05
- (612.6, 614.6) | 0.00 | 6.1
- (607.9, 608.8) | 0.04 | 5.99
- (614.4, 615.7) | -0.03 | 6.17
